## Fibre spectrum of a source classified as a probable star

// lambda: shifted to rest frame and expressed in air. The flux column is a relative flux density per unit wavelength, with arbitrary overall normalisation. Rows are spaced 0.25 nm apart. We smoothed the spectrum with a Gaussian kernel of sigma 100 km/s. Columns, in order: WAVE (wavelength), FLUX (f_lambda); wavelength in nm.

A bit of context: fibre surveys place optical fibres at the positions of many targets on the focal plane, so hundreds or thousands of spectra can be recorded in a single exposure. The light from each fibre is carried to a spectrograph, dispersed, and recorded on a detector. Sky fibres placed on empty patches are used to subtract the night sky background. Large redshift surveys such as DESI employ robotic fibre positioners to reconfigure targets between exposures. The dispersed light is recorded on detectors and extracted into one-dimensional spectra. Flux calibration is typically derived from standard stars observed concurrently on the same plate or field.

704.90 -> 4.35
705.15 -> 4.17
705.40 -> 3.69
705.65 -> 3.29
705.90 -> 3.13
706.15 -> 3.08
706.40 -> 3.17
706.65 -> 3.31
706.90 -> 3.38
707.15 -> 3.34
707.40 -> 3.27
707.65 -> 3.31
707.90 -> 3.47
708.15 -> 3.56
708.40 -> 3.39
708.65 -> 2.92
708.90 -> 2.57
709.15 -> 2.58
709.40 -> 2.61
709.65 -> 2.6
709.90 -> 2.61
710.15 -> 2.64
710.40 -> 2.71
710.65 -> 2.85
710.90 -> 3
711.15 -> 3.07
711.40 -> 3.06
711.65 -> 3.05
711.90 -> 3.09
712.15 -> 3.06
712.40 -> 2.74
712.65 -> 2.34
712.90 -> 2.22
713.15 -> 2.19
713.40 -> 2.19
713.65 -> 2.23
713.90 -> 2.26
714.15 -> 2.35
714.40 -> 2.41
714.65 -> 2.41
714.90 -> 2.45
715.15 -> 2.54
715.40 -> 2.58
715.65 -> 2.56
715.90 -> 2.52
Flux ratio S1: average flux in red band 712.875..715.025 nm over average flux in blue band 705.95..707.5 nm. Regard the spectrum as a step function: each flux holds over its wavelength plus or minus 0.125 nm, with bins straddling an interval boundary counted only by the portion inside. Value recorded 0.71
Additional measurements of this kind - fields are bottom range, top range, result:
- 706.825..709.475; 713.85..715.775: 0.78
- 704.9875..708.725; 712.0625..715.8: 0.72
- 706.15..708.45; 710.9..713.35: 0.82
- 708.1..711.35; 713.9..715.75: 0.86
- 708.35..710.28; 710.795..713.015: 1.05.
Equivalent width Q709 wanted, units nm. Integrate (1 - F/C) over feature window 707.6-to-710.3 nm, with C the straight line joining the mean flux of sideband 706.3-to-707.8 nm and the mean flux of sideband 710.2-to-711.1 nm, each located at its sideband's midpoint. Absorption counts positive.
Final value 0.13 nm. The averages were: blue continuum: 3.3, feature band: 2.92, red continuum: 2.85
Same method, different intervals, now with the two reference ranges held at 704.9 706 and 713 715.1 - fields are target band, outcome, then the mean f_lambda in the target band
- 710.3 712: -0.128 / 2.98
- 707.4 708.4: -0.041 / 3.42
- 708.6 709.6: 0.145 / 2.65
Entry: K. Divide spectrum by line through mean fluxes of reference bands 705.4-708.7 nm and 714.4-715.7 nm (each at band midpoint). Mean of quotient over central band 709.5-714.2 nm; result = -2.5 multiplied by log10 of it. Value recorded 0.07 mag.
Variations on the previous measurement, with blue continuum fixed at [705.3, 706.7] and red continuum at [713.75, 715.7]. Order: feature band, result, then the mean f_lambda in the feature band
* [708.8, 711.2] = 0.065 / 2.71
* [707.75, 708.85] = -0.079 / 3.28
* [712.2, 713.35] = 0.095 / 2.41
